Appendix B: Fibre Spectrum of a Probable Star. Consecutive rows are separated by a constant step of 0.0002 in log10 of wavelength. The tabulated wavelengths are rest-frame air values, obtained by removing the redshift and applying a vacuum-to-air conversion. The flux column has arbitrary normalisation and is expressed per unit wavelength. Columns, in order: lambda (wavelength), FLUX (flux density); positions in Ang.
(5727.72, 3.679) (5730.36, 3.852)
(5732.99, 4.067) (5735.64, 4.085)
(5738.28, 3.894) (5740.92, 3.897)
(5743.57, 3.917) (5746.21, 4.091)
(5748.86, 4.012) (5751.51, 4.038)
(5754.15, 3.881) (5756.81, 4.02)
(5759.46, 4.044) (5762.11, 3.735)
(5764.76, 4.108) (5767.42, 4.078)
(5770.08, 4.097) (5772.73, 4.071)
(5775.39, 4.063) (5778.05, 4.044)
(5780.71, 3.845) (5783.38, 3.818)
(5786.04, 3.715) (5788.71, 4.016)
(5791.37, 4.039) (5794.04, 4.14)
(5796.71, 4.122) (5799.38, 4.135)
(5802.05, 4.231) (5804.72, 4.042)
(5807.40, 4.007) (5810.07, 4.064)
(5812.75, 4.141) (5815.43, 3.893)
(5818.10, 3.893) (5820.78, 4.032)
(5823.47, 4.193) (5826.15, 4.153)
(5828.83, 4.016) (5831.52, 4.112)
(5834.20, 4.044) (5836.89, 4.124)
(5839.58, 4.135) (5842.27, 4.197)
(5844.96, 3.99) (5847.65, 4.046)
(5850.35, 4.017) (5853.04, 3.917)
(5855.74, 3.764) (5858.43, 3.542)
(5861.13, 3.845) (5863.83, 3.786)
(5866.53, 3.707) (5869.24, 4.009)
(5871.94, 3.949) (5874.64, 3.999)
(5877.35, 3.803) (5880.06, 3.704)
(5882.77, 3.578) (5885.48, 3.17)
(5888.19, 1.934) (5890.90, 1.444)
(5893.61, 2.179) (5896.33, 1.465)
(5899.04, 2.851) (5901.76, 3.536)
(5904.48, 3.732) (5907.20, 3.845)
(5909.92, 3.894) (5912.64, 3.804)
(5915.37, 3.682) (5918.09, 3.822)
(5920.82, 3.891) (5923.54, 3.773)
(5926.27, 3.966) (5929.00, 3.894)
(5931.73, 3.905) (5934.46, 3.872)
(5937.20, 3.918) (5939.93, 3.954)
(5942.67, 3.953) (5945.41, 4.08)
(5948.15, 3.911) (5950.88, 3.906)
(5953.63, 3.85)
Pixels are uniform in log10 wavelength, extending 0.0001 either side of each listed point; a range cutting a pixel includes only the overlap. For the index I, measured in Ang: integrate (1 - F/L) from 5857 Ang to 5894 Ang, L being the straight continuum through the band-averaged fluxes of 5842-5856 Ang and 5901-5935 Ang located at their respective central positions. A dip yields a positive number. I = 5.3 Ang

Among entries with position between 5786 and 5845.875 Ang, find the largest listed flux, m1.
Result 4.231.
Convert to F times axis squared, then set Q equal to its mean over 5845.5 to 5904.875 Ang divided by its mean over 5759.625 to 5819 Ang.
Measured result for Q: 0.86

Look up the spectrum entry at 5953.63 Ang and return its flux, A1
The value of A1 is 3.85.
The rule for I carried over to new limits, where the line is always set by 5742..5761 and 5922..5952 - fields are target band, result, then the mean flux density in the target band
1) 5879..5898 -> 7.0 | 2.48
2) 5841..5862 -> 0.2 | 3.92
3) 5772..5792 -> 0.2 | 3.94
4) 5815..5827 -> -0.2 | 4.04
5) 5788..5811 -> -0.7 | 4.09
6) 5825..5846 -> -0.7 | 4.1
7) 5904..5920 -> 0.5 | 3.8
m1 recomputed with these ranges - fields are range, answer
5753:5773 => 4.108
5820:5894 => 4.197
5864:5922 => 4.009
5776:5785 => 4.044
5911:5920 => 3.822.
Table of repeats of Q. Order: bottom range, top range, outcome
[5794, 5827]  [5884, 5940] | 0.85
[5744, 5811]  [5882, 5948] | 0.90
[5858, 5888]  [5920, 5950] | 1.09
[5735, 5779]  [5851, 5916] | 0.88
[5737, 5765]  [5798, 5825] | 1.05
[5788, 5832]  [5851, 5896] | 0.84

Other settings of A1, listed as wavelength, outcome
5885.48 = 3.17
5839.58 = 4.135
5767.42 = 4.078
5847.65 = 4.046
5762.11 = 3.735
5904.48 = 3.732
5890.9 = 1.444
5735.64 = 4.085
